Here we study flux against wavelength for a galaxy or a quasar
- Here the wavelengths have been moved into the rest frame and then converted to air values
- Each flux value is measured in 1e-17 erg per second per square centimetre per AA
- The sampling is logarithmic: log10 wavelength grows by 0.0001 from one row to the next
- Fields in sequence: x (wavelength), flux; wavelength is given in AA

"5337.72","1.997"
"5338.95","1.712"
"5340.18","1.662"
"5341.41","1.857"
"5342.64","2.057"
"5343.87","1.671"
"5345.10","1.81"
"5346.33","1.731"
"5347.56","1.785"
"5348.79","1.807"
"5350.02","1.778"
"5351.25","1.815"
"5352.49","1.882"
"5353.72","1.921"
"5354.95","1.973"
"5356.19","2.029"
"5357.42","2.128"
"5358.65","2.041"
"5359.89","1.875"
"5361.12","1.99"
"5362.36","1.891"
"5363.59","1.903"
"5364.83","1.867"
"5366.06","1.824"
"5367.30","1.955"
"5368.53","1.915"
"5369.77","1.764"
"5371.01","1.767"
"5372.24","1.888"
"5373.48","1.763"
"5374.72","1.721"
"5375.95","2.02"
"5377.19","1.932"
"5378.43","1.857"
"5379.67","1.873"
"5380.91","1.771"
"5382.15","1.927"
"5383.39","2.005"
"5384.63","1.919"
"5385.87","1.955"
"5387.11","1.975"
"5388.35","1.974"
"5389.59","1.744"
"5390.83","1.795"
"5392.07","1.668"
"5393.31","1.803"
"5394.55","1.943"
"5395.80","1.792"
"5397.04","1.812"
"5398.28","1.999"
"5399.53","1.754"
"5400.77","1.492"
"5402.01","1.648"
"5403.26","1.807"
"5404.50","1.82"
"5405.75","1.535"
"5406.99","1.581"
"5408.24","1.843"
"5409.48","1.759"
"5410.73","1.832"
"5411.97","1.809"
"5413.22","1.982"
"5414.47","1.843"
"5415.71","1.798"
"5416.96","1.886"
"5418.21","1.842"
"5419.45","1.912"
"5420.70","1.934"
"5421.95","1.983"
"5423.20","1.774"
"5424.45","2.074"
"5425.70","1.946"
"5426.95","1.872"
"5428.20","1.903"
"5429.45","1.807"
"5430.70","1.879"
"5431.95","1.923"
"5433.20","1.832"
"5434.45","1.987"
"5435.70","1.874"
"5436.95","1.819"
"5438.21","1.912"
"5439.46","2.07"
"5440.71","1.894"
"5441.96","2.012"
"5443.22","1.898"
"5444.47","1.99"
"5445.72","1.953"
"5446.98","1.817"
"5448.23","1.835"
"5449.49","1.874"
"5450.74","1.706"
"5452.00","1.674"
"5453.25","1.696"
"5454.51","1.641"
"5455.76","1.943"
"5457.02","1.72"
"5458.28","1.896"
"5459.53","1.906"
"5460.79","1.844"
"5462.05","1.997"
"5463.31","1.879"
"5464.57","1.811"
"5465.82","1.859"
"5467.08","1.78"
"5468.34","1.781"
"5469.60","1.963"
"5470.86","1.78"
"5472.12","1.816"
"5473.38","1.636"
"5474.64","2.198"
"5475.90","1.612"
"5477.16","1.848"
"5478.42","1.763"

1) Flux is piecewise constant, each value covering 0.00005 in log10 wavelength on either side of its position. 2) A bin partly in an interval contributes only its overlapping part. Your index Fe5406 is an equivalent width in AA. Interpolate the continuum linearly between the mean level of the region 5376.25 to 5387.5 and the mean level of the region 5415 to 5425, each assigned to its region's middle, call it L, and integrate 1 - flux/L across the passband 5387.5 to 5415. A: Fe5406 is 1.7 AA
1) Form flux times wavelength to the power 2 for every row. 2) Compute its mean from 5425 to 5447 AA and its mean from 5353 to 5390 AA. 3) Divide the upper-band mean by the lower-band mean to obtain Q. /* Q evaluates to 1.0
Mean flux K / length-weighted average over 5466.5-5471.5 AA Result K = 1.83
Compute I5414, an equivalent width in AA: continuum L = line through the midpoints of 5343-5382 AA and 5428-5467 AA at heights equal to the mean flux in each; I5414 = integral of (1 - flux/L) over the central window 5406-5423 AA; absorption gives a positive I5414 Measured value 0.3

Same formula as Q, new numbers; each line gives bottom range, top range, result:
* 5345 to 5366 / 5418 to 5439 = 1.03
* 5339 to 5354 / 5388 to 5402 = 1.01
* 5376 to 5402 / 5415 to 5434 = 1.04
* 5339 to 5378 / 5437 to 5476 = 1.03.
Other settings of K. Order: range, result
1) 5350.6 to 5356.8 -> 1.92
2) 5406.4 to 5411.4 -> 1.76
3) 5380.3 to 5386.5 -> 1.92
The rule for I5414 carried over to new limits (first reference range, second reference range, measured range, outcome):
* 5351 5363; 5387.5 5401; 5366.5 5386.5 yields 0.0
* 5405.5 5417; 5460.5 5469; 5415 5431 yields -0.8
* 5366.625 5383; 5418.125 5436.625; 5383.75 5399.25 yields 0.1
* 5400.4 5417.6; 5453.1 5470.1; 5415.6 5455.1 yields -1.7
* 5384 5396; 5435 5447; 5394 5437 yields 1.3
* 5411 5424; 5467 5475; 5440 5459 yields 0.2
